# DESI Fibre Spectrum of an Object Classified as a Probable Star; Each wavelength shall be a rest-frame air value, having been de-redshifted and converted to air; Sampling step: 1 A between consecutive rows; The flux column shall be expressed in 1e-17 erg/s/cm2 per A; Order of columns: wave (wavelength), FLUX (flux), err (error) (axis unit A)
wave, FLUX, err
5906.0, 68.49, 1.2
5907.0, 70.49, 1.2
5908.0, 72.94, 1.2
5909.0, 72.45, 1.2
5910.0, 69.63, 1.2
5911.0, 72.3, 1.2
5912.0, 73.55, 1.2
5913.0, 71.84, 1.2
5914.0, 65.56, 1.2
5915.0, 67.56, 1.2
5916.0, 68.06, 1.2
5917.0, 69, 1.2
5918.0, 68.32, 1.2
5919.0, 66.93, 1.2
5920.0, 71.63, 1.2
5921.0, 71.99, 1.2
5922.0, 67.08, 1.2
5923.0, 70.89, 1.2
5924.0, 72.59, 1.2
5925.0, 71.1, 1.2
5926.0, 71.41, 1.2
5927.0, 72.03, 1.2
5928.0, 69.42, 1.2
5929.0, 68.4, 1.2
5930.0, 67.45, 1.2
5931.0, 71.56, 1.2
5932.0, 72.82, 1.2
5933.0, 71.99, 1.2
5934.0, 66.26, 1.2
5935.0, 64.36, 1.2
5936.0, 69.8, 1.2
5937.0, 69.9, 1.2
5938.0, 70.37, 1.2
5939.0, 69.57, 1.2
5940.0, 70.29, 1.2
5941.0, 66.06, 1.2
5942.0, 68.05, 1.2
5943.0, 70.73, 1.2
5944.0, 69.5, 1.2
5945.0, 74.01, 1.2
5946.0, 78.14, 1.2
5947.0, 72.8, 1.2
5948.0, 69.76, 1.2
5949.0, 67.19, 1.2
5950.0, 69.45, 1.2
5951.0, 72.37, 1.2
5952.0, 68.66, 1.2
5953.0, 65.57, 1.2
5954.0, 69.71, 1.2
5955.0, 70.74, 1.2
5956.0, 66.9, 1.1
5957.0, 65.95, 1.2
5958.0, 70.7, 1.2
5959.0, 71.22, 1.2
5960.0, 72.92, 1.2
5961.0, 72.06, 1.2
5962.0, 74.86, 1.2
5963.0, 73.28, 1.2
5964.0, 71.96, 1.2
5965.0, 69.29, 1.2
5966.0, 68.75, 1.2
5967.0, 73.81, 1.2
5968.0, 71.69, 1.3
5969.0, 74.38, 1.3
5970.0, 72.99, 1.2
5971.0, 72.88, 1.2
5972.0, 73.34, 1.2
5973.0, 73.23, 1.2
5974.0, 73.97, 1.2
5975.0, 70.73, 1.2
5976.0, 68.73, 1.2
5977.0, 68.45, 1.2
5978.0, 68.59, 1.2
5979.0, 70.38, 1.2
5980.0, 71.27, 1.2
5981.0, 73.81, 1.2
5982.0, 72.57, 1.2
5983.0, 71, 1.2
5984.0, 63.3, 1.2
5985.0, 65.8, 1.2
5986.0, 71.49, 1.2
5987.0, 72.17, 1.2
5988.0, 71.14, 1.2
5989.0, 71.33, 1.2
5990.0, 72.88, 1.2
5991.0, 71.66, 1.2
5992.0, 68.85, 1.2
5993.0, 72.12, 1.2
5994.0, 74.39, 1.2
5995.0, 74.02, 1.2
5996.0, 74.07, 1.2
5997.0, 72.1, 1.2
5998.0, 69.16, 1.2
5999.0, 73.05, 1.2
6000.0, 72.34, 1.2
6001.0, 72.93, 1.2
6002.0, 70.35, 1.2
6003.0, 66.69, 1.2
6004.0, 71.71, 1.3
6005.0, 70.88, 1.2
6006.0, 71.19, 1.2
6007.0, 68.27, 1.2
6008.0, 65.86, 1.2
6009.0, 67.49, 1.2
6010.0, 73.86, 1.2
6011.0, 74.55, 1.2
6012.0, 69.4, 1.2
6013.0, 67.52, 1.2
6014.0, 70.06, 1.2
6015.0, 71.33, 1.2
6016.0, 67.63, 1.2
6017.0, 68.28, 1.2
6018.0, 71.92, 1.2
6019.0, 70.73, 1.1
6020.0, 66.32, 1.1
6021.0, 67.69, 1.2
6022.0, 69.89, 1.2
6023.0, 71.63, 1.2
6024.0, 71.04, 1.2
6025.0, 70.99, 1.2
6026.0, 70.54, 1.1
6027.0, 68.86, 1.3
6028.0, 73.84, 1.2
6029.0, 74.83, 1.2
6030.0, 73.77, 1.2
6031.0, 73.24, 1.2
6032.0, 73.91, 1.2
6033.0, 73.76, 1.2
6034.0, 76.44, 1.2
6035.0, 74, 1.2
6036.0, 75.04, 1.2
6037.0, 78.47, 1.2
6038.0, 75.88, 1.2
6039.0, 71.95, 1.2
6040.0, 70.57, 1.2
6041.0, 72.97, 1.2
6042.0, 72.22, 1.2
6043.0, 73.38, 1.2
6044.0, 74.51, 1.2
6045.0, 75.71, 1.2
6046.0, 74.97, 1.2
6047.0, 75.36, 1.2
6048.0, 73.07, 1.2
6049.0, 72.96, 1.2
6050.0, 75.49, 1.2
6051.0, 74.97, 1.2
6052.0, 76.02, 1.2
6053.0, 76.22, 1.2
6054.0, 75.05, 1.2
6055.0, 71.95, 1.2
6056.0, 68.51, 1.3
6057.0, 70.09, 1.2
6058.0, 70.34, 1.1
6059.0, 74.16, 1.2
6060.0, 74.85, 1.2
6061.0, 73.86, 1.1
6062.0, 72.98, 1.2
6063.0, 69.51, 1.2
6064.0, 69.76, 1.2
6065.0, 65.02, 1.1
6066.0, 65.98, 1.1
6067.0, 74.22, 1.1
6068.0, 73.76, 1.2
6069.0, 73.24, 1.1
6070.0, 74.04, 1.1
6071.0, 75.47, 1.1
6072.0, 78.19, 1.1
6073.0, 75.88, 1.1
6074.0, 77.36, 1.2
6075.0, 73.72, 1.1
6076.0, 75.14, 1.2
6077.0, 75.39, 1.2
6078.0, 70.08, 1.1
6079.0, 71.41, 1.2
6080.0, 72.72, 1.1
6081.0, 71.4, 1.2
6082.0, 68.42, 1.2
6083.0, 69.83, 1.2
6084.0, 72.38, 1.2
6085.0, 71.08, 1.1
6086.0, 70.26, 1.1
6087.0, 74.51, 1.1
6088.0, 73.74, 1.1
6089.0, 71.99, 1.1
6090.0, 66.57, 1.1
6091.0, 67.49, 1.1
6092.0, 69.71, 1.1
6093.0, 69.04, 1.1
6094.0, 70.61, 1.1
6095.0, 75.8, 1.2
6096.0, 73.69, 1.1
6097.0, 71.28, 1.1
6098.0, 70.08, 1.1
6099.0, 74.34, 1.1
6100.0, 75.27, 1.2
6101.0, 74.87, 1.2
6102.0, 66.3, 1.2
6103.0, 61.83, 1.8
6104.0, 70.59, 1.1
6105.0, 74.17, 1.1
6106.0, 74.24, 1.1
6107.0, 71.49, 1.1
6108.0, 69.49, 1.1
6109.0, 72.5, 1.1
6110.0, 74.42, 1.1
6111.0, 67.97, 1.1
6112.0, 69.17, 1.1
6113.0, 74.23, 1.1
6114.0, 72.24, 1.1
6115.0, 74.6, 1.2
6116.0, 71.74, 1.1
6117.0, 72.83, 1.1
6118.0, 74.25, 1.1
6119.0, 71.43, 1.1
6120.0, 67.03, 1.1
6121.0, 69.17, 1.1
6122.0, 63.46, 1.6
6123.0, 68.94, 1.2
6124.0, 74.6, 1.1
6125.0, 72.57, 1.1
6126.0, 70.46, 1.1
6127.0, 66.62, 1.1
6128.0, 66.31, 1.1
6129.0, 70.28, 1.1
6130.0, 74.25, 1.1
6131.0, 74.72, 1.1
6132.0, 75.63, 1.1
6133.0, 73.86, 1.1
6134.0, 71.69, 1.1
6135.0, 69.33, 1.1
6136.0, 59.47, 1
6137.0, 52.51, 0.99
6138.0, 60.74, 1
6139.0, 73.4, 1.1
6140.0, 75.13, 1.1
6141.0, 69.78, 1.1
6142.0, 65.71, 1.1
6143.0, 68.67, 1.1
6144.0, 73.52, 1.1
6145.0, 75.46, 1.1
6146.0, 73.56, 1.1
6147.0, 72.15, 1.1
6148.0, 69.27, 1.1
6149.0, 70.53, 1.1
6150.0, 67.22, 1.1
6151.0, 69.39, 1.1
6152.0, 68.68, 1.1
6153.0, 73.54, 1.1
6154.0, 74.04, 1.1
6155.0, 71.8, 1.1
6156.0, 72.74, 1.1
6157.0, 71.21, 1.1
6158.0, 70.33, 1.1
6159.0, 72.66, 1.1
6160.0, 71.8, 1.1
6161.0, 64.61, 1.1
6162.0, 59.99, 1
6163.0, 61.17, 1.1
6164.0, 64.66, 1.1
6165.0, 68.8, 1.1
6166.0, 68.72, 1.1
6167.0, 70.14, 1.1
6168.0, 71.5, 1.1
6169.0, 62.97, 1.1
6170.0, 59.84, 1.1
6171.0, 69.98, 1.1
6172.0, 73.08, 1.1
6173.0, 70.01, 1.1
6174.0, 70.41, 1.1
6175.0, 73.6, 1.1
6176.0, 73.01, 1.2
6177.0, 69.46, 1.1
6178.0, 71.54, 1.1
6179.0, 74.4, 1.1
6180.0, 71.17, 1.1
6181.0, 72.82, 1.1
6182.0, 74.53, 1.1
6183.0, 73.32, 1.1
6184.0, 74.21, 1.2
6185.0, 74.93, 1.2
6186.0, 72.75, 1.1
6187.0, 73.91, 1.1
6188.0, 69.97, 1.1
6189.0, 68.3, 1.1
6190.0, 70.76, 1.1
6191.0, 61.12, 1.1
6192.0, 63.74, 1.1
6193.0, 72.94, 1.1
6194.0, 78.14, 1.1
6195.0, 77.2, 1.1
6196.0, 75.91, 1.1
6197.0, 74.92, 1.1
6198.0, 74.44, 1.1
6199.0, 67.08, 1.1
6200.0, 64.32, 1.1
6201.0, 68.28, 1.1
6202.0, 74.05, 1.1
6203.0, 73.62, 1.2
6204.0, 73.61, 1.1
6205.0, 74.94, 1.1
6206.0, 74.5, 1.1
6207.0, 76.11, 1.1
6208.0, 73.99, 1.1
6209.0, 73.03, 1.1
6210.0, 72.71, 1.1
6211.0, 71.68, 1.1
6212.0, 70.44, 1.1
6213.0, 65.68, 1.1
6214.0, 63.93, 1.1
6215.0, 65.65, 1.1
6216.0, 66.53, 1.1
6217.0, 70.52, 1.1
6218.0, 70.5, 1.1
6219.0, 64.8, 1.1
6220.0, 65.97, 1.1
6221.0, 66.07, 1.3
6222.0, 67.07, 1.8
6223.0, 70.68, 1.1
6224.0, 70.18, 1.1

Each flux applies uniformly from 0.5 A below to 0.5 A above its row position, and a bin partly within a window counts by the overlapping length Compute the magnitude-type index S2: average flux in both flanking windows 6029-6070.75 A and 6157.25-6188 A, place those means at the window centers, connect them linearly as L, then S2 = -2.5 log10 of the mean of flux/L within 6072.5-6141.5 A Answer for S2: 0.01 mag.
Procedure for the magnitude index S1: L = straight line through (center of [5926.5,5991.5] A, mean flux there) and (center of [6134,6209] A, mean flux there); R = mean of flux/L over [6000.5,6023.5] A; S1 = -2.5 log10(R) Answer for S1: 0.011 mag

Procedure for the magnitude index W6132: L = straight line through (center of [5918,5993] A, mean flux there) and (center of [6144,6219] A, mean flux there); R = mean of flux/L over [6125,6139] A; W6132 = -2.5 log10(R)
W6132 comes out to 0.03 mag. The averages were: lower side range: 70.5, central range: 68.5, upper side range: 70.6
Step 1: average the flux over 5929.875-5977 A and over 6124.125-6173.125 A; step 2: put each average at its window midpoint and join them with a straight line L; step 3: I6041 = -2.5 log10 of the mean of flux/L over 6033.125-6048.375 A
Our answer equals -0.06 mag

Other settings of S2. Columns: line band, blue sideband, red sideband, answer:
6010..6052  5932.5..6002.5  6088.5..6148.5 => -0.03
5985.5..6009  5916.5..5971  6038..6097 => 0.00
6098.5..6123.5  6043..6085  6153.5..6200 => 0.01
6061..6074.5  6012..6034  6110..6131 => -0.03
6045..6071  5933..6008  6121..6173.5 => -0.04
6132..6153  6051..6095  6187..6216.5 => 0.04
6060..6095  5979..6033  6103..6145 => -0.02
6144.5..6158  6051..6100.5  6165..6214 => 0.00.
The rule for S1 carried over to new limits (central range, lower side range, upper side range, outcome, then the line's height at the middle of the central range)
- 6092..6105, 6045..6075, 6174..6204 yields 0.025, 72.9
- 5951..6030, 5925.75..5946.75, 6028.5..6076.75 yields 0.014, 71.7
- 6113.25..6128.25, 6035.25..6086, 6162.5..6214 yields 0.023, 72.1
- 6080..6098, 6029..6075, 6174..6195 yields 0.030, 73.1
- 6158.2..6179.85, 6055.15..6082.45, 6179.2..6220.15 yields 0.043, 71.5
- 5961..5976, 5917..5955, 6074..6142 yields -0.034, 70.1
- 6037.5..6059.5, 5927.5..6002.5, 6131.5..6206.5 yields -0.043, 70.6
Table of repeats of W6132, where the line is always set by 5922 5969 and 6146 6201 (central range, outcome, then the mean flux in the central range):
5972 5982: -0.01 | 71.2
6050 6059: -0.04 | 73.1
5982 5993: 0.00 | 70.2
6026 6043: -0.05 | 73.6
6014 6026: 0.01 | 69.8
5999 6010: 0.00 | 70.1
